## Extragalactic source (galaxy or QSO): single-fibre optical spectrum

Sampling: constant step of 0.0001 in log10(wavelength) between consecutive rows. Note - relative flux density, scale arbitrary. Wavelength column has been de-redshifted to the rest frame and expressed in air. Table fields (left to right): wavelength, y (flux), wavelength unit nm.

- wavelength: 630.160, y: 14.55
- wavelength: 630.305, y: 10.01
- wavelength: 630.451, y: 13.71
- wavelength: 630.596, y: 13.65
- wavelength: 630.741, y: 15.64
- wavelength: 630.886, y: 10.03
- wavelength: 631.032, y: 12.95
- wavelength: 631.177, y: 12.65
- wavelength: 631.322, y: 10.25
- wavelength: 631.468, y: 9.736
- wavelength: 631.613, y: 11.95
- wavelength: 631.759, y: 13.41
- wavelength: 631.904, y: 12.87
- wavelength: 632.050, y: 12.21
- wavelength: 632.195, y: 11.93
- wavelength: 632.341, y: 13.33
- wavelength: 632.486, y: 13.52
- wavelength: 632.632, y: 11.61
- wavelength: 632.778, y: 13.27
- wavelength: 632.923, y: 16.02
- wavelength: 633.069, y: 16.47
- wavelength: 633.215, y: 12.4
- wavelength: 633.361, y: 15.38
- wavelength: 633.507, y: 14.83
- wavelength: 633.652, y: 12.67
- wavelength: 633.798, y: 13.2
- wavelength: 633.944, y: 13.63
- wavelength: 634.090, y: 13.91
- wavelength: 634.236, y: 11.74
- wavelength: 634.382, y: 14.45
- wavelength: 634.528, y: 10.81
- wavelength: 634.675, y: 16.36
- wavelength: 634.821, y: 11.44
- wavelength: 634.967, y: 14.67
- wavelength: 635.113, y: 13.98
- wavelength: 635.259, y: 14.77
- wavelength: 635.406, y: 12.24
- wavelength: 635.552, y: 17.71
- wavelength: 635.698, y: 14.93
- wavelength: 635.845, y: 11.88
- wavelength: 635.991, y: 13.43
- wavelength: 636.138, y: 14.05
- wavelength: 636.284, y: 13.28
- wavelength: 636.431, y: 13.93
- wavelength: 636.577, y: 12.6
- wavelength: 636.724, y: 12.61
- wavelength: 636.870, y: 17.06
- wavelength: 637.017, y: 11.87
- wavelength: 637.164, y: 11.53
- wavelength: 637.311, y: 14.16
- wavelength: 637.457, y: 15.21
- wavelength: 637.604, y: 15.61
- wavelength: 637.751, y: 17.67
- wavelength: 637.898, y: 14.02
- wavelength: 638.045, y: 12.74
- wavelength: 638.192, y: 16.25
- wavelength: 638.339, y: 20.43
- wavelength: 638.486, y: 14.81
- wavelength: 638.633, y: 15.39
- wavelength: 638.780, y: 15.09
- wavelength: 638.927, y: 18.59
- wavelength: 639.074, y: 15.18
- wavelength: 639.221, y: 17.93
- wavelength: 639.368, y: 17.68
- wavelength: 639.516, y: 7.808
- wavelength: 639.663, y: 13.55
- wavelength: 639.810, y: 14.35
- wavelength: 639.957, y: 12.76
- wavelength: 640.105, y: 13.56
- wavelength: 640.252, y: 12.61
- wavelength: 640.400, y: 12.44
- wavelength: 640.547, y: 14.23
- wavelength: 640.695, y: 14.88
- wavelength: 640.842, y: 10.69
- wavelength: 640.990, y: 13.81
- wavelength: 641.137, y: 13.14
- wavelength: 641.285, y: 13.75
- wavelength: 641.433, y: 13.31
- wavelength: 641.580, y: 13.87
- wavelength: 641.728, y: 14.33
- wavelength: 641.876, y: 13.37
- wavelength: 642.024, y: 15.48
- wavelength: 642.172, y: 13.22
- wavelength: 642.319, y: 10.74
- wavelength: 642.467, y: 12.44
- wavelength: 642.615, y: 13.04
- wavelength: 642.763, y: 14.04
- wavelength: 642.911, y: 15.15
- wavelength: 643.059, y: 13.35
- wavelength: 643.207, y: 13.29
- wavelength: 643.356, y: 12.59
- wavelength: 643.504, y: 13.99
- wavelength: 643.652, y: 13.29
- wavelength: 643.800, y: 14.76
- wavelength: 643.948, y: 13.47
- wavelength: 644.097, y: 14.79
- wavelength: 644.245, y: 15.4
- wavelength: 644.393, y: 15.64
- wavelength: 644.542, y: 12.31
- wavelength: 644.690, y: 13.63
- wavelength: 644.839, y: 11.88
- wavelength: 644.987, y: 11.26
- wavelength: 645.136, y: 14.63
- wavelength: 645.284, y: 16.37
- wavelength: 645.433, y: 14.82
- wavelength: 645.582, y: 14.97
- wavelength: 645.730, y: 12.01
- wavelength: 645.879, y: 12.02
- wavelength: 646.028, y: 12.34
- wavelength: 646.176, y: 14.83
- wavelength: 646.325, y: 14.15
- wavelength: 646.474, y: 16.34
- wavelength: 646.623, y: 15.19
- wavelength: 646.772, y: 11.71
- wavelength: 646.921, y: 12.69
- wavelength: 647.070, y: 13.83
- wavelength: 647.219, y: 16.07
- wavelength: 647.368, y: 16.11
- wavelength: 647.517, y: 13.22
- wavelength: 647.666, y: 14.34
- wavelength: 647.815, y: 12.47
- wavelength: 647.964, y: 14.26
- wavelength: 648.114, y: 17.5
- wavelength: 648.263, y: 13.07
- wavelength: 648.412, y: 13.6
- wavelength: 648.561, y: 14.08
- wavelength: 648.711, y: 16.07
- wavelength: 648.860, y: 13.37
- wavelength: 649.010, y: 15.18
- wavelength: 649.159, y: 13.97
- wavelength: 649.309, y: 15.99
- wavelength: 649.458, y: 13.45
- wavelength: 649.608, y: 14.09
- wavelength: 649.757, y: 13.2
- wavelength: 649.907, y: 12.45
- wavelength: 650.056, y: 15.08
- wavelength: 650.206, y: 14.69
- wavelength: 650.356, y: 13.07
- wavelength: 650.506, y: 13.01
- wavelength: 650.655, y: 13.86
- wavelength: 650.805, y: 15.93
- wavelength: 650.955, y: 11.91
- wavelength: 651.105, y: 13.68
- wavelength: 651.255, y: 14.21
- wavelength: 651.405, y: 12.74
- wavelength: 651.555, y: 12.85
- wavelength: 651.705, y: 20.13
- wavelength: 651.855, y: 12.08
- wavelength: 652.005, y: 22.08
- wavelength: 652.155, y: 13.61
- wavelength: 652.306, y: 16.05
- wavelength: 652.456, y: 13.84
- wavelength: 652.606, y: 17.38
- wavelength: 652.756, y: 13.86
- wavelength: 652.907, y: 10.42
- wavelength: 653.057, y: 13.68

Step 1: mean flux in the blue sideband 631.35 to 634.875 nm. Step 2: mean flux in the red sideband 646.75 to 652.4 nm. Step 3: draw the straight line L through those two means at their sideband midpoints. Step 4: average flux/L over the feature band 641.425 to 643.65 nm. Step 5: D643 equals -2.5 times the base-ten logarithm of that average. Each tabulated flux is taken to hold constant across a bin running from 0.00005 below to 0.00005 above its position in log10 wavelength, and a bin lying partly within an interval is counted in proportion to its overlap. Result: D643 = 0.03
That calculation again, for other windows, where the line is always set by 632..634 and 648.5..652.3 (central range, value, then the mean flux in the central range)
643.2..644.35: 0.01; 14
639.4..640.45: 0.11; 12.6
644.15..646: 0.04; 13.7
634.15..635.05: 0.04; 13.3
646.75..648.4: 0.01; 14.2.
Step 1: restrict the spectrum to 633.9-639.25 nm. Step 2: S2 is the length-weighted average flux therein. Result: 14.5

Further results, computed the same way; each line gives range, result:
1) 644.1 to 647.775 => 14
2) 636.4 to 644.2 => 14.1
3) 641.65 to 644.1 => 13.6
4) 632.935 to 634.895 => 13.7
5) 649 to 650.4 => 14.1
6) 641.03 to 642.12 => 13.9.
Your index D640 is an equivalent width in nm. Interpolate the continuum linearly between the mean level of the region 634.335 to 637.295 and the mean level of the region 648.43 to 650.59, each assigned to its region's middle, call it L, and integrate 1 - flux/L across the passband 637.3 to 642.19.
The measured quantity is -0.24 nm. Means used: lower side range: 13.7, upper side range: 14.1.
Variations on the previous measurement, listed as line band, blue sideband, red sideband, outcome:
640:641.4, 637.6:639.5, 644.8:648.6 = 0.20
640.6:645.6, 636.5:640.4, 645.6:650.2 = 0.24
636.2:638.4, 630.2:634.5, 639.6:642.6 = -0.23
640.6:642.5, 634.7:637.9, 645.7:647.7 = 0.09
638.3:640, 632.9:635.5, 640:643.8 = -0.21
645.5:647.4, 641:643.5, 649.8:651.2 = -0.05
